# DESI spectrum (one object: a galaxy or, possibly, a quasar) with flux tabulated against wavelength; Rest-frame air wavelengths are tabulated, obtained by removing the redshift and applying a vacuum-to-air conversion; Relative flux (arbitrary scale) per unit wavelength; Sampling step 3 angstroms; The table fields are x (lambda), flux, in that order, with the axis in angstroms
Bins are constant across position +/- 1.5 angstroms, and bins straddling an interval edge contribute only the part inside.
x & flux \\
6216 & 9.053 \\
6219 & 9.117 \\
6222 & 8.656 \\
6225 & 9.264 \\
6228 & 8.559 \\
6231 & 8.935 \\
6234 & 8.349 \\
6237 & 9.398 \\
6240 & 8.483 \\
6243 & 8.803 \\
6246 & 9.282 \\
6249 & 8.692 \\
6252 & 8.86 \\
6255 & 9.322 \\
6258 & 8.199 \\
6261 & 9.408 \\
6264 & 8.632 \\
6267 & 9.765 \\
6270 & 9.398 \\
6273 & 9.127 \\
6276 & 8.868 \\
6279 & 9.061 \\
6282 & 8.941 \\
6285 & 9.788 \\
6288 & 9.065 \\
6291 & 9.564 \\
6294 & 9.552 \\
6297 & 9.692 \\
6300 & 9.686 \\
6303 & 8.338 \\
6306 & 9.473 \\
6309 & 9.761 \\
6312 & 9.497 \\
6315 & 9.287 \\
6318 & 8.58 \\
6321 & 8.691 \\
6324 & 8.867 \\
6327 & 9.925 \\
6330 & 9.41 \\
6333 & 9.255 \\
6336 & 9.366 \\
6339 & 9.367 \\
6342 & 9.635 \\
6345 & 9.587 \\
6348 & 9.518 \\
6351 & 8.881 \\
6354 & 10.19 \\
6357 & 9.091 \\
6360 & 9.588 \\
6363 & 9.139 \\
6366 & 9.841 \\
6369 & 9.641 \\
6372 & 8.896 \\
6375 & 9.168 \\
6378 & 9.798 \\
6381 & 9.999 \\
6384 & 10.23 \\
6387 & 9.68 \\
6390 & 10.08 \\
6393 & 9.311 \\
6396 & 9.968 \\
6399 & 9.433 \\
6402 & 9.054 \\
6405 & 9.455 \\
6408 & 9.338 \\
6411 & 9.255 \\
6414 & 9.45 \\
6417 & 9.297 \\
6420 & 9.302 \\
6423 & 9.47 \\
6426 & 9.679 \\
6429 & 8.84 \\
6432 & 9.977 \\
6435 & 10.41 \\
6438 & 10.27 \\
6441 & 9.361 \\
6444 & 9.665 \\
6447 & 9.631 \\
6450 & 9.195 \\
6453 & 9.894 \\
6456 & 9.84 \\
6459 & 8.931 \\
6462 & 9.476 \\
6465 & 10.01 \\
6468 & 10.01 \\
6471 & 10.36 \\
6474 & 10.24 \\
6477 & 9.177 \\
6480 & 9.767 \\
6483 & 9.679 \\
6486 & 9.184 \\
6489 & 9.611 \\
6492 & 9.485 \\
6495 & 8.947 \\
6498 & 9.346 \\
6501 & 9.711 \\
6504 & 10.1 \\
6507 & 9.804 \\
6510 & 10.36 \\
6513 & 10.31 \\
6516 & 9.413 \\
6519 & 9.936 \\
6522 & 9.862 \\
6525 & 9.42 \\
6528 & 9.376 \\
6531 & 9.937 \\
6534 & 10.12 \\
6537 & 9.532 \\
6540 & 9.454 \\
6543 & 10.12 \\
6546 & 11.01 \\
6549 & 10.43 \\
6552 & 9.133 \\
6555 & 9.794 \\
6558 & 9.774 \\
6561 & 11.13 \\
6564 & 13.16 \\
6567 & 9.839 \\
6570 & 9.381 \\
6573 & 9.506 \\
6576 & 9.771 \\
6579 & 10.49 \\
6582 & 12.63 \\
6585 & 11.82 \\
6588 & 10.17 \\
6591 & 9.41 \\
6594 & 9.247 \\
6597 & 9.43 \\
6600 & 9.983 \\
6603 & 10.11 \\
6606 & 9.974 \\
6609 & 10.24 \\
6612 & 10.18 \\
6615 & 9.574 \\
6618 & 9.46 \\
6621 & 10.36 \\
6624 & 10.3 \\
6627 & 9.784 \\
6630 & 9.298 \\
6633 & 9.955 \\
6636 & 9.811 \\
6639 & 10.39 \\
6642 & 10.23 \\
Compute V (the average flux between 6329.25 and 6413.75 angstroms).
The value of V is 9.51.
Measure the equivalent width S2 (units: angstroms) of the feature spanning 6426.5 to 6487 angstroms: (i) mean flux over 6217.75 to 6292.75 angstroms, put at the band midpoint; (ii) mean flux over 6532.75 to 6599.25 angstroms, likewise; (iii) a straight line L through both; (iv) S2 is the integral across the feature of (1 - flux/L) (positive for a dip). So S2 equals 0.7 angstroms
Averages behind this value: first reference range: 9.02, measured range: 9.7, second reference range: 10.2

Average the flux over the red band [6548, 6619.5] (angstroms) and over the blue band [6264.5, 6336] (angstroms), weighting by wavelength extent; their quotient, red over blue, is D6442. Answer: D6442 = 1.1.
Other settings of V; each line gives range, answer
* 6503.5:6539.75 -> 9.83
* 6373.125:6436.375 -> 9.57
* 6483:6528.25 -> 9.67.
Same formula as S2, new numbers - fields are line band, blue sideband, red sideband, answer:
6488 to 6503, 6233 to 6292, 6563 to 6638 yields 0.6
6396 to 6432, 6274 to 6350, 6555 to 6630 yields 1.0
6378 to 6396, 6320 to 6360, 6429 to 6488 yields -0.7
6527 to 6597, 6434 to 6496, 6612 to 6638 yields -3.1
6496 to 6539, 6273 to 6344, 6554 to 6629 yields 0.8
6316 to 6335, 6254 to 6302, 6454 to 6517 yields 0.4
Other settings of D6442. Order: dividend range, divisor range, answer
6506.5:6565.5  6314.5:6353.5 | 1.09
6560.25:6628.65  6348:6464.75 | 1.07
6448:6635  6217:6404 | 1.07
